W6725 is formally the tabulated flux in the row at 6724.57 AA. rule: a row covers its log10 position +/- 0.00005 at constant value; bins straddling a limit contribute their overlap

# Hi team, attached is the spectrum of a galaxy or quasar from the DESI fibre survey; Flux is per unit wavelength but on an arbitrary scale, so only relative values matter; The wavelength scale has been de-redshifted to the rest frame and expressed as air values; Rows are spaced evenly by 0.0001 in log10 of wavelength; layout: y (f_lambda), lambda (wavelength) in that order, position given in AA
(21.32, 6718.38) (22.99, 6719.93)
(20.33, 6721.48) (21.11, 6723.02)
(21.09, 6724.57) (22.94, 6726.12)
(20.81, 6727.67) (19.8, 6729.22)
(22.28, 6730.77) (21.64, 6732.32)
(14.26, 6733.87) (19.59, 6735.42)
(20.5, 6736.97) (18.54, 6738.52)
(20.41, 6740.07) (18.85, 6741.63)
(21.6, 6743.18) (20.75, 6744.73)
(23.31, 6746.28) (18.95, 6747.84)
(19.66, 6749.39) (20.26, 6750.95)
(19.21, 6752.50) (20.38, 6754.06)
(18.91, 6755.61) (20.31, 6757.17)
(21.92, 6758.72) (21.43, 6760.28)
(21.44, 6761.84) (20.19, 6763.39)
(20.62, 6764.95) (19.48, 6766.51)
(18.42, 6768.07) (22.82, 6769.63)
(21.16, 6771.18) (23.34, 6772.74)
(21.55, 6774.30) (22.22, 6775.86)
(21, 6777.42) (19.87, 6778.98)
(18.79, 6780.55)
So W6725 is 21.09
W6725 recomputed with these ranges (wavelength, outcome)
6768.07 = 18.42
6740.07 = 20.41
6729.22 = 19.8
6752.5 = 19.21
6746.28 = 23.31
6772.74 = 23.34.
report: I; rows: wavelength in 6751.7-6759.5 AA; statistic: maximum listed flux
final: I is 21.92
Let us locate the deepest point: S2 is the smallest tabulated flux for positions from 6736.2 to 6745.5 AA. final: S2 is 18.54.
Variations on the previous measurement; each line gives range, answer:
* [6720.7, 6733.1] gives 19.8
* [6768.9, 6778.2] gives 21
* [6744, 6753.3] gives 18.95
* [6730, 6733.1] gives 21.64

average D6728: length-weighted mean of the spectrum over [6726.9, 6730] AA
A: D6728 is 20.3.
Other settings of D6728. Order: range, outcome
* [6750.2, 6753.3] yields 19.7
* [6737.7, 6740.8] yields 19.5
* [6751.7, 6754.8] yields 19.8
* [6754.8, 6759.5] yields 20.4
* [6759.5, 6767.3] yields 20.6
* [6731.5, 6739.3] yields 18.9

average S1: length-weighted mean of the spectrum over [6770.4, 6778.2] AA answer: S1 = 21.9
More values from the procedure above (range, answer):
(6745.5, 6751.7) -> 20.5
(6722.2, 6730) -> 21.2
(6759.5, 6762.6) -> 21.4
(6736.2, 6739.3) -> 19.5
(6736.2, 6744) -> 20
